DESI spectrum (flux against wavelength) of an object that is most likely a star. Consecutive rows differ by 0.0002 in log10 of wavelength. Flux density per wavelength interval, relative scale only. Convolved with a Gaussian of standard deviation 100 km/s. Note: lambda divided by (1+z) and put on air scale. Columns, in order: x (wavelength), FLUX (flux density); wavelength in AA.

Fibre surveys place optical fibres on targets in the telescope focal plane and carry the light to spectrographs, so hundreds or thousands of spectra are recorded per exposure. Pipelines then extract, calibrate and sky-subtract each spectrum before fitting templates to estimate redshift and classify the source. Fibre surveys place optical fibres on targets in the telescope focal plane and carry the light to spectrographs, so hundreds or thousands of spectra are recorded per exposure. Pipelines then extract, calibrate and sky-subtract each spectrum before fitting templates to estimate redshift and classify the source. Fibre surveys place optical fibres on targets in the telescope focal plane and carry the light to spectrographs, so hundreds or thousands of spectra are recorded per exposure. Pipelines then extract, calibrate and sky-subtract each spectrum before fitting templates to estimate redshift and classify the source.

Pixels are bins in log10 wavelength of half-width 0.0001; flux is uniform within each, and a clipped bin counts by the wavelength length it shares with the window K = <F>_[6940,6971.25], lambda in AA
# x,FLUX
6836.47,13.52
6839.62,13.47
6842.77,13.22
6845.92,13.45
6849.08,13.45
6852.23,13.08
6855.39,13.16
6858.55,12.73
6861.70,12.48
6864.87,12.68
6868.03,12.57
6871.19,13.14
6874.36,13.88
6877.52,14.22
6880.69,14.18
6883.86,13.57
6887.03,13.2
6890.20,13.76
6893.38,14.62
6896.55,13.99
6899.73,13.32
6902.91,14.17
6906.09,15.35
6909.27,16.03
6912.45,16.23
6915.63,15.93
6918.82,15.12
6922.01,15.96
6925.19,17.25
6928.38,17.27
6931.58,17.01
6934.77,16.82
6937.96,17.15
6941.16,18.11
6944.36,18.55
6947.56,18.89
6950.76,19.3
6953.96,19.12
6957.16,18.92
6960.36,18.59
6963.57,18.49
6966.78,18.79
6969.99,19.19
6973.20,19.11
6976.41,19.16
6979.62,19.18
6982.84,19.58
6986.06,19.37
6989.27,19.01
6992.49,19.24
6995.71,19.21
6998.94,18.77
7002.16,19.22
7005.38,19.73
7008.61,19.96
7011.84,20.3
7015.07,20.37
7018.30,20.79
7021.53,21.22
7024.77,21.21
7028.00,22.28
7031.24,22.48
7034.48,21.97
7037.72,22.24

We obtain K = 18.8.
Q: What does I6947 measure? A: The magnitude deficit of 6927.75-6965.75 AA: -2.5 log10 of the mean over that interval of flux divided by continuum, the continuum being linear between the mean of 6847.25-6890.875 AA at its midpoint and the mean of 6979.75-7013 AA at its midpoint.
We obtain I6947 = -0.073 mag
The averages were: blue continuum 13.3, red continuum 19.4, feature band 18.2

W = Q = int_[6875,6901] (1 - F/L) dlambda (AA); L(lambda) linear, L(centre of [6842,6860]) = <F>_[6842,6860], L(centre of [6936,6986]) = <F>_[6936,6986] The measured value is 2.1 AA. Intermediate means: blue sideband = 13.2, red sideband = 18.8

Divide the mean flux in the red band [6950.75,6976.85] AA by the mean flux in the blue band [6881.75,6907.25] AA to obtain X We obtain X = 1.4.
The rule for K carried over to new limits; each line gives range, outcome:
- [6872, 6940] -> 15.2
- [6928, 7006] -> 18.7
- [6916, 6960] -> 17.6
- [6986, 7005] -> 19.2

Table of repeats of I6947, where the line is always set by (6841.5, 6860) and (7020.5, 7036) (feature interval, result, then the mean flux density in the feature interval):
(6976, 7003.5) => 0.042 mag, 19.2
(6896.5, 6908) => 0.103 mag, 14.3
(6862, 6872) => 0.102 mag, 12.7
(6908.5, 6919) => 0.023 mag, 15.9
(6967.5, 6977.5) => 0.000 mag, 19.1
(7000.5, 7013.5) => 0.054 mag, 19.8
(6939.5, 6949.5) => -0.045 mag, 18.5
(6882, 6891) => 0.108 mag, 13.5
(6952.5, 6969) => -0.014 mag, 18.8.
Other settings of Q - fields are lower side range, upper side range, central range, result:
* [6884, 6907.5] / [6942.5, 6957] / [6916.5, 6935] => 0.26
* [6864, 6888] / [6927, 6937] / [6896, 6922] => 0.77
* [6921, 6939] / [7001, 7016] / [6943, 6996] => -1.77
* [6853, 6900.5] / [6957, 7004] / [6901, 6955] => -2.26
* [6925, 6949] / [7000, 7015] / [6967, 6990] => -0.35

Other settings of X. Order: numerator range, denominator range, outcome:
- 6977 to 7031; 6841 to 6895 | 1.50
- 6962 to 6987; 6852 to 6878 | 1.46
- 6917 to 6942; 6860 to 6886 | 1.26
